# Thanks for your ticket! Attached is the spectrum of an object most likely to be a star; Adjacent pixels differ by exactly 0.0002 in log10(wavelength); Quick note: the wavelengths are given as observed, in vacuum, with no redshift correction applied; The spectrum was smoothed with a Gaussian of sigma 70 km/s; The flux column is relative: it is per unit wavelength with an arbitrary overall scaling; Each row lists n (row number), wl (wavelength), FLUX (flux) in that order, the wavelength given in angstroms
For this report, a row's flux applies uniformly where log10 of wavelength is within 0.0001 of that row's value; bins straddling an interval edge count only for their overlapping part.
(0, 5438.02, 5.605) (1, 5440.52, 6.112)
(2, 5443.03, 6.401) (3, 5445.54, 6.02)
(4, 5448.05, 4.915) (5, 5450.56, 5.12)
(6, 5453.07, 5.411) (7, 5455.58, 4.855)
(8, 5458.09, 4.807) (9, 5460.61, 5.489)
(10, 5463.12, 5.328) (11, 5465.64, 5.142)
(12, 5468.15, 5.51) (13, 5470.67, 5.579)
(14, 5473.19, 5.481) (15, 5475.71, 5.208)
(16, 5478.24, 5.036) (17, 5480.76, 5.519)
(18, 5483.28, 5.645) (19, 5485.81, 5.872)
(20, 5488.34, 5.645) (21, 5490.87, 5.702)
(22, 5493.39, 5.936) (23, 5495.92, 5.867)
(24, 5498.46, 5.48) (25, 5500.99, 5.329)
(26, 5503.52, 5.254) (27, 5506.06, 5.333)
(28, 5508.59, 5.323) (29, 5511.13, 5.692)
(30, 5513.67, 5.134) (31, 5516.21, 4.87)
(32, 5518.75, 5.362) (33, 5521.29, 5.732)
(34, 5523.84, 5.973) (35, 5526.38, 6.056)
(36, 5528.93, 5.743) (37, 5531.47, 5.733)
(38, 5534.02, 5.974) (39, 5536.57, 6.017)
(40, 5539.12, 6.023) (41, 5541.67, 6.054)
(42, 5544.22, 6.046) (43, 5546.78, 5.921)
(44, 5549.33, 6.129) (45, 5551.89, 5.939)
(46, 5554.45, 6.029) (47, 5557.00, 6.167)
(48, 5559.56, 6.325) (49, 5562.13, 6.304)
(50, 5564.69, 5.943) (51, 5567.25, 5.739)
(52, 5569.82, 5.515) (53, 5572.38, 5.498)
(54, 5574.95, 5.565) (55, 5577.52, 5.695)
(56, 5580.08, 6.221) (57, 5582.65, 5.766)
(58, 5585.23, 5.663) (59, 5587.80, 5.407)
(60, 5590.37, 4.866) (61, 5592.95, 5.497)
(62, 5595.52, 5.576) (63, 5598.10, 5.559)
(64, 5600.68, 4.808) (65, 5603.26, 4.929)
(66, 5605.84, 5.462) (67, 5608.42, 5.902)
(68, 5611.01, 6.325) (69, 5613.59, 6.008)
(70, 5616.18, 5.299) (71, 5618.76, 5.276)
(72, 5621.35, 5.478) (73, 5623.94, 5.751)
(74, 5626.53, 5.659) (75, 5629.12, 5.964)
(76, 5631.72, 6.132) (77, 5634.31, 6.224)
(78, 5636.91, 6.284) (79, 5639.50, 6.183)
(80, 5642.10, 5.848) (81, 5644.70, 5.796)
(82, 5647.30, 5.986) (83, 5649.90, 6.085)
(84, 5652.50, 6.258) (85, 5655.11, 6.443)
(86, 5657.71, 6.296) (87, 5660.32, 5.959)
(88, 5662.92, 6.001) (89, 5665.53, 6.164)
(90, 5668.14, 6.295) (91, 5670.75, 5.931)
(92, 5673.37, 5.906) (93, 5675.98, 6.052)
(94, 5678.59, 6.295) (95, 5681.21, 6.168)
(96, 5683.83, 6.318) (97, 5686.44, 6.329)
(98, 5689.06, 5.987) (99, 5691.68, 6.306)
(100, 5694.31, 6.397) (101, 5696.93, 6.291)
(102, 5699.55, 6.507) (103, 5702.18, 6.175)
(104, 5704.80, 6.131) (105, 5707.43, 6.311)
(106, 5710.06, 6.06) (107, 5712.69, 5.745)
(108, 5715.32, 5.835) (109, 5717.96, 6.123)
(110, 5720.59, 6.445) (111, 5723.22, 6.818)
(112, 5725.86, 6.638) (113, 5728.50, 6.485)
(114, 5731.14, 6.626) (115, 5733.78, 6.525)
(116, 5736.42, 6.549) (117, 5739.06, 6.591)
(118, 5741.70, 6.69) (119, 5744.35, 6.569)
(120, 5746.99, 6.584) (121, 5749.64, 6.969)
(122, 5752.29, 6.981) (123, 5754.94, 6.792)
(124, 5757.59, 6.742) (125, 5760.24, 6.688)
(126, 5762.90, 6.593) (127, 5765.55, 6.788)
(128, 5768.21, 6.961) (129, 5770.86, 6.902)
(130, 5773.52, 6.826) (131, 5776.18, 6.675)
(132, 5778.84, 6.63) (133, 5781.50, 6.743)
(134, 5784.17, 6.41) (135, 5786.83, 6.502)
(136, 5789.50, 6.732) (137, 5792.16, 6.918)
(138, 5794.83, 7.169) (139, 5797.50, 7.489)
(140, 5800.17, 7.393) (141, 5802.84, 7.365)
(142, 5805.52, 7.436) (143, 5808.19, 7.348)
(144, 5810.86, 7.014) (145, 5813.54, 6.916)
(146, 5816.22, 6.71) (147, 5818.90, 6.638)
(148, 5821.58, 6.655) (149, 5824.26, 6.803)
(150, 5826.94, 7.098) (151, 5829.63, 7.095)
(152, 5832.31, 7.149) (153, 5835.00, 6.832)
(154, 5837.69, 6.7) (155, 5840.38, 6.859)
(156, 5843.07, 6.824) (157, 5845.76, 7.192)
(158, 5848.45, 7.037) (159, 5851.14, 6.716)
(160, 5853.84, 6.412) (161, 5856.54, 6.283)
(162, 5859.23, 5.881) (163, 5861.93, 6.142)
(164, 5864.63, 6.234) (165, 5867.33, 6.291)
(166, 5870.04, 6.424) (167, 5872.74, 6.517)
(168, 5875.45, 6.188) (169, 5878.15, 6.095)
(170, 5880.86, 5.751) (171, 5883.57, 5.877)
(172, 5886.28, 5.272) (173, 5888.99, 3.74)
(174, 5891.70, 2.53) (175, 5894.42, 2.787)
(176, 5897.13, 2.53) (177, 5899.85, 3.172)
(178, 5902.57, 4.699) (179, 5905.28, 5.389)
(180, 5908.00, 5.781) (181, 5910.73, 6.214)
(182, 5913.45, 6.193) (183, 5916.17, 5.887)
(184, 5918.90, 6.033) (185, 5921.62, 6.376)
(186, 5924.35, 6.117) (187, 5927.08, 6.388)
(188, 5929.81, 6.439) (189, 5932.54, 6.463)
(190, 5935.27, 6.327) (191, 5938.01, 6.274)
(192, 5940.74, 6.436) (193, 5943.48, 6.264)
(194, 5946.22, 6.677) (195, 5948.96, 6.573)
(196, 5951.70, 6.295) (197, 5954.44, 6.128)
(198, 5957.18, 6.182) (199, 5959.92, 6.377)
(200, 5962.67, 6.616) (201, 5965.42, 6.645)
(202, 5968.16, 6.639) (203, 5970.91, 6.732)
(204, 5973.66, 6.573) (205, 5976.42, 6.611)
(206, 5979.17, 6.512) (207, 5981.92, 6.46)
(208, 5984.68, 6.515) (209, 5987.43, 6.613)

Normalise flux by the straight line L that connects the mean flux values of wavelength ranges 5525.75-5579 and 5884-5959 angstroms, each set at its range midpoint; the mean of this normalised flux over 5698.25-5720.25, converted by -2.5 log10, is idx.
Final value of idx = -0.07 mag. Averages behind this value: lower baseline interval 5.92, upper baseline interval 5.54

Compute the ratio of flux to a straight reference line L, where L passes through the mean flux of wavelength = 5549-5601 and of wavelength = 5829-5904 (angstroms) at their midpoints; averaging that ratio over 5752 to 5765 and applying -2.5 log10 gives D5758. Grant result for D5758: -0.175 mag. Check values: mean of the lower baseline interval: 5.73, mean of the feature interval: 6.74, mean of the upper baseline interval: 5.74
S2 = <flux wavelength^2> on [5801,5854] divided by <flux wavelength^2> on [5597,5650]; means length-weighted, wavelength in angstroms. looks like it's 1.3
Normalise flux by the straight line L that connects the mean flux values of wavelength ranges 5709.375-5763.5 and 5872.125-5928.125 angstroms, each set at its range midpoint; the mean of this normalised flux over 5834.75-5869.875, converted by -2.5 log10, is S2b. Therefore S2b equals -0.174 mag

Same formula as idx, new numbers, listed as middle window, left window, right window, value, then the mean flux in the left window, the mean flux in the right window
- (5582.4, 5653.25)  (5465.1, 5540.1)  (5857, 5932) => -0.03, 5.58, 5.46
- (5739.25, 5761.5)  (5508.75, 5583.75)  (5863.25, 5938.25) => -0.20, 5.83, 5.49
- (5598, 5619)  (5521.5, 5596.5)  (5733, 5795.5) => 0.10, 5.84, 6.73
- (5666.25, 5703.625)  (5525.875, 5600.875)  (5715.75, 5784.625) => 0.03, 5.8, 6.66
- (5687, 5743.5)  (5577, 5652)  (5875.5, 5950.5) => -0.13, 5.72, 5.51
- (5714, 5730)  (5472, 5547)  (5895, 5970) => -0.11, 5.63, 5.94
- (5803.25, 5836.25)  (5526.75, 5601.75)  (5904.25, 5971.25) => -0.14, 5.79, 6.3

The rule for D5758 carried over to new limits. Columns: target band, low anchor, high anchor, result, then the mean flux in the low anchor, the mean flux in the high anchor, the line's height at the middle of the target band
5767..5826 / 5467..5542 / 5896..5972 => -0.18 mag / 5.6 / 6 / 5.87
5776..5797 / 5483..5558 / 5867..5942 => -0.21 mag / 5.73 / 5.5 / 5.57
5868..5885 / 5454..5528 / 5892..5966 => -0.07 mag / 5.46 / 5.77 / 5.73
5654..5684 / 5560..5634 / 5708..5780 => -0.01 mag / 5.65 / 6.58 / 6.11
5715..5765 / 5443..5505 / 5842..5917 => -0.20 mag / 5.44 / 5.56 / 5.52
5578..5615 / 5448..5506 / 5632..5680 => 0.06 mag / 5.41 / 6.11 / 5.88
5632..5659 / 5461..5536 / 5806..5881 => -0.02 mag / 5.54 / 6.66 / 6.02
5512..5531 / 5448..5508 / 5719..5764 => 0.01 mag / 5.4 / 6.66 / 5.61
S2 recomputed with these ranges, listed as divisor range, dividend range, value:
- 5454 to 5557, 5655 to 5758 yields 1.22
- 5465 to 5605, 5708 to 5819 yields 1.29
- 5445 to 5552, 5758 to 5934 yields 1.27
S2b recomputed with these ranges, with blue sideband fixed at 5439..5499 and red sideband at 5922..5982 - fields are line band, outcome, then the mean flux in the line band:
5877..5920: 0.289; 4.86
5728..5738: -0.093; 6.55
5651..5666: -0.057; 6.19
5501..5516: 0.053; 5.31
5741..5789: -0.110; 6.72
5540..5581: -0.049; 5.94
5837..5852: -0.111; 6.91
